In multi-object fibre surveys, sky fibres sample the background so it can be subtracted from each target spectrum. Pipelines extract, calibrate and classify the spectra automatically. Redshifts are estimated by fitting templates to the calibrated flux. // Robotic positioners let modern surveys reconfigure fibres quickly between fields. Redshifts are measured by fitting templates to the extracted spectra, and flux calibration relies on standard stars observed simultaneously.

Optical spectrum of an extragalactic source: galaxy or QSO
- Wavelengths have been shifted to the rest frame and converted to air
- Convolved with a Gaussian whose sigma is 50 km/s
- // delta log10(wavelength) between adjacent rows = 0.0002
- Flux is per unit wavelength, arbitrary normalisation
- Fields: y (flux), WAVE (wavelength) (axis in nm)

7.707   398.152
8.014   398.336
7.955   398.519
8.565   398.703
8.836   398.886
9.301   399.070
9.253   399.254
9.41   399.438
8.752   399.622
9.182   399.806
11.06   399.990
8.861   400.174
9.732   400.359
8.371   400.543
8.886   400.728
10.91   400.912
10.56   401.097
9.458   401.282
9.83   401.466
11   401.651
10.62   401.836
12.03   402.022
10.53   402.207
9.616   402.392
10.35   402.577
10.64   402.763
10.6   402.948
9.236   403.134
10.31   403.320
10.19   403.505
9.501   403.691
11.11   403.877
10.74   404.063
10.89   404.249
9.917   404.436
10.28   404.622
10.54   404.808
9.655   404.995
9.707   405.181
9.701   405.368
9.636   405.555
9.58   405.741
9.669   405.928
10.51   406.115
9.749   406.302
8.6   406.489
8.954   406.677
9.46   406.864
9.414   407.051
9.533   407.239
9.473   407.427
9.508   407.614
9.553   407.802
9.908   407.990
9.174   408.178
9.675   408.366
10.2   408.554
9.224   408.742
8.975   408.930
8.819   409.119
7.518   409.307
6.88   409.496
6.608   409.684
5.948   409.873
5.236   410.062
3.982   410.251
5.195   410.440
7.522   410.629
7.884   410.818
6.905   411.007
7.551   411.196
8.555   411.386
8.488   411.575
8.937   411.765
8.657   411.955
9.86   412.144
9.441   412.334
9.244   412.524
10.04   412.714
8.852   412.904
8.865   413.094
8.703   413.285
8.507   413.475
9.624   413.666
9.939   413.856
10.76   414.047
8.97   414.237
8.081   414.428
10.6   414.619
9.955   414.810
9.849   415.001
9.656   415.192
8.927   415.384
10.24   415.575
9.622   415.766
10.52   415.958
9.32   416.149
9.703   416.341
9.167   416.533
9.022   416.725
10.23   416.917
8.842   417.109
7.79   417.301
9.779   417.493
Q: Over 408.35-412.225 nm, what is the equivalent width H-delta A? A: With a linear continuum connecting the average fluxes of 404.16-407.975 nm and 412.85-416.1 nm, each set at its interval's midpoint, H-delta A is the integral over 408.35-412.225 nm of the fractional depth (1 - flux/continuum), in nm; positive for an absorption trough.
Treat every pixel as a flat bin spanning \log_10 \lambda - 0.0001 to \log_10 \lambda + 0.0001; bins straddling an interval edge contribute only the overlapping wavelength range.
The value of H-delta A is 0.774 nm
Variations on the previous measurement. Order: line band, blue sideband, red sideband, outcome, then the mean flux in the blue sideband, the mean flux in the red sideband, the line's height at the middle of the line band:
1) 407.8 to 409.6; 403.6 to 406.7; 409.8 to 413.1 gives -0.04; 9.95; 7.83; 8.75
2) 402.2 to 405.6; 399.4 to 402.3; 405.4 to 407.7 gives -0.15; 9.96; 9.51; 9.72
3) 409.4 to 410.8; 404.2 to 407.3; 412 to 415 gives 0.52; 9.74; 9.43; 9.57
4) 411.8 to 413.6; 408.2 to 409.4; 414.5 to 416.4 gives 0.07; 9.08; 9.82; 9.51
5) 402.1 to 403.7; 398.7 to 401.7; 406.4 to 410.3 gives -0.17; 9.54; 8.46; 9.18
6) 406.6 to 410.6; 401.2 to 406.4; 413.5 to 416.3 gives 0.70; 10.2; 9.69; 9.98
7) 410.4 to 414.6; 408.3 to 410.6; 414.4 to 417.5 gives -0.19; 7.33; 9.51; 8.35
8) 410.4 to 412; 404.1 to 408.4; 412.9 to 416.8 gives 0.30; 9.71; 9.49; 9.58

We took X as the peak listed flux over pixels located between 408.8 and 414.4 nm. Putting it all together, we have 10.76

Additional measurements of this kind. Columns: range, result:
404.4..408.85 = 10.54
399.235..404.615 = 12.03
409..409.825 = 8.819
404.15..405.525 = 10.89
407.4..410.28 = 10.2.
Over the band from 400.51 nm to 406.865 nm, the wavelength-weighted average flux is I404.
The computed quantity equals 10.1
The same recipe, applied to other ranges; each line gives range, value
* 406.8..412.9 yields 8.36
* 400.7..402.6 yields 10.4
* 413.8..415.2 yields 9.73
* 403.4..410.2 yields 9.24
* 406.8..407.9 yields 9.49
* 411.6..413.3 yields 9.17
